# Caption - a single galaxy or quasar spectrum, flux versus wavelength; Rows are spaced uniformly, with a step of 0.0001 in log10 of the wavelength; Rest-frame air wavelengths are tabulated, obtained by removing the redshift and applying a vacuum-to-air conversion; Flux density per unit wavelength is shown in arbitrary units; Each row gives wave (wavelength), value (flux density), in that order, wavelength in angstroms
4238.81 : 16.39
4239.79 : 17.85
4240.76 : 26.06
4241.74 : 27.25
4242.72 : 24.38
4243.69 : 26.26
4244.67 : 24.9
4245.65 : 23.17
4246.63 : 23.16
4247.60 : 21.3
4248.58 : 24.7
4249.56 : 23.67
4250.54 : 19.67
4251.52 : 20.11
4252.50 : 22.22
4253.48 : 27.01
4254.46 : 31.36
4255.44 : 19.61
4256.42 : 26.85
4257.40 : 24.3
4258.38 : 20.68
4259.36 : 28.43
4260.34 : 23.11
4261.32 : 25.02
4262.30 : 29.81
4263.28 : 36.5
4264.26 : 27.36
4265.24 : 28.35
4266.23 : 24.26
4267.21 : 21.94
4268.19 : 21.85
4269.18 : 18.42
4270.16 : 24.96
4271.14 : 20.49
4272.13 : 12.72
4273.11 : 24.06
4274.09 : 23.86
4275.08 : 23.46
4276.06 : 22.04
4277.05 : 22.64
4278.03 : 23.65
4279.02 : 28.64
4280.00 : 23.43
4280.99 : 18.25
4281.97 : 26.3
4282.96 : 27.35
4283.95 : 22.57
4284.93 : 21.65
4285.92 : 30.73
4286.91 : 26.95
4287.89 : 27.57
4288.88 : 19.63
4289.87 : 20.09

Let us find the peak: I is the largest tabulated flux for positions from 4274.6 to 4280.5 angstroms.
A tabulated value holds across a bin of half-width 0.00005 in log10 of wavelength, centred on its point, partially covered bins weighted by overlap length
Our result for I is 28.64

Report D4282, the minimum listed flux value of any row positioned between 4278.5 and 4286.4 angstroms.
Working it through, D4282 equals 18.25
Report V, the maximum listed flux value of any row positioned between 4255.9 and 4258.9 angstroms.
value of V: 26.85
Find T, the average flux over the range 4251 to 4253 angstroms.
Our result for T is 21.1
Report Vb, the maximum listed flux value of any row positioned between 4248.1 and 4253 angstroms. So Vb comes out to 24.7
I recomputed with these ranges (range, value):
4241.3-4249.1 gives 27.25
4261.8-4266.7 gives 36.5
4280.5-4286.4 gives 30.73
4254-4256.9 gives 31.36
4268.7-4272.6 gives 24.96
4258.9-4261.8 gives 28.43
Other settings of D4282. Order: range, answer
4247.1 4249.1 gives 21.3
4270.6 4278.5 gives 12.72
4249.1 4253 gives 19.67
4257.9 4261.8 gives 20.68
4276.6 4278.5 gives 22.64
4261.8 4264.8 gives 27.36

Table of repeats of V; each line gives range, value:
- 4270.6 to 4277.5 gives 24.06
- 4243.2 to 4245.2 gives 26.26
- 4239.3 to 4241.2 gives 26.06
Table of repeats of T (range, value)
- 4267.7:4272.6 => 19.7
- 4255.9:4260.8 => 24.7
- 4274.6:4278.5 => 23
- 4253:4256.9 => 26.2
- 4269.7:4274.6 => 21.2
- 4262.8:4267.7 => 27.7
